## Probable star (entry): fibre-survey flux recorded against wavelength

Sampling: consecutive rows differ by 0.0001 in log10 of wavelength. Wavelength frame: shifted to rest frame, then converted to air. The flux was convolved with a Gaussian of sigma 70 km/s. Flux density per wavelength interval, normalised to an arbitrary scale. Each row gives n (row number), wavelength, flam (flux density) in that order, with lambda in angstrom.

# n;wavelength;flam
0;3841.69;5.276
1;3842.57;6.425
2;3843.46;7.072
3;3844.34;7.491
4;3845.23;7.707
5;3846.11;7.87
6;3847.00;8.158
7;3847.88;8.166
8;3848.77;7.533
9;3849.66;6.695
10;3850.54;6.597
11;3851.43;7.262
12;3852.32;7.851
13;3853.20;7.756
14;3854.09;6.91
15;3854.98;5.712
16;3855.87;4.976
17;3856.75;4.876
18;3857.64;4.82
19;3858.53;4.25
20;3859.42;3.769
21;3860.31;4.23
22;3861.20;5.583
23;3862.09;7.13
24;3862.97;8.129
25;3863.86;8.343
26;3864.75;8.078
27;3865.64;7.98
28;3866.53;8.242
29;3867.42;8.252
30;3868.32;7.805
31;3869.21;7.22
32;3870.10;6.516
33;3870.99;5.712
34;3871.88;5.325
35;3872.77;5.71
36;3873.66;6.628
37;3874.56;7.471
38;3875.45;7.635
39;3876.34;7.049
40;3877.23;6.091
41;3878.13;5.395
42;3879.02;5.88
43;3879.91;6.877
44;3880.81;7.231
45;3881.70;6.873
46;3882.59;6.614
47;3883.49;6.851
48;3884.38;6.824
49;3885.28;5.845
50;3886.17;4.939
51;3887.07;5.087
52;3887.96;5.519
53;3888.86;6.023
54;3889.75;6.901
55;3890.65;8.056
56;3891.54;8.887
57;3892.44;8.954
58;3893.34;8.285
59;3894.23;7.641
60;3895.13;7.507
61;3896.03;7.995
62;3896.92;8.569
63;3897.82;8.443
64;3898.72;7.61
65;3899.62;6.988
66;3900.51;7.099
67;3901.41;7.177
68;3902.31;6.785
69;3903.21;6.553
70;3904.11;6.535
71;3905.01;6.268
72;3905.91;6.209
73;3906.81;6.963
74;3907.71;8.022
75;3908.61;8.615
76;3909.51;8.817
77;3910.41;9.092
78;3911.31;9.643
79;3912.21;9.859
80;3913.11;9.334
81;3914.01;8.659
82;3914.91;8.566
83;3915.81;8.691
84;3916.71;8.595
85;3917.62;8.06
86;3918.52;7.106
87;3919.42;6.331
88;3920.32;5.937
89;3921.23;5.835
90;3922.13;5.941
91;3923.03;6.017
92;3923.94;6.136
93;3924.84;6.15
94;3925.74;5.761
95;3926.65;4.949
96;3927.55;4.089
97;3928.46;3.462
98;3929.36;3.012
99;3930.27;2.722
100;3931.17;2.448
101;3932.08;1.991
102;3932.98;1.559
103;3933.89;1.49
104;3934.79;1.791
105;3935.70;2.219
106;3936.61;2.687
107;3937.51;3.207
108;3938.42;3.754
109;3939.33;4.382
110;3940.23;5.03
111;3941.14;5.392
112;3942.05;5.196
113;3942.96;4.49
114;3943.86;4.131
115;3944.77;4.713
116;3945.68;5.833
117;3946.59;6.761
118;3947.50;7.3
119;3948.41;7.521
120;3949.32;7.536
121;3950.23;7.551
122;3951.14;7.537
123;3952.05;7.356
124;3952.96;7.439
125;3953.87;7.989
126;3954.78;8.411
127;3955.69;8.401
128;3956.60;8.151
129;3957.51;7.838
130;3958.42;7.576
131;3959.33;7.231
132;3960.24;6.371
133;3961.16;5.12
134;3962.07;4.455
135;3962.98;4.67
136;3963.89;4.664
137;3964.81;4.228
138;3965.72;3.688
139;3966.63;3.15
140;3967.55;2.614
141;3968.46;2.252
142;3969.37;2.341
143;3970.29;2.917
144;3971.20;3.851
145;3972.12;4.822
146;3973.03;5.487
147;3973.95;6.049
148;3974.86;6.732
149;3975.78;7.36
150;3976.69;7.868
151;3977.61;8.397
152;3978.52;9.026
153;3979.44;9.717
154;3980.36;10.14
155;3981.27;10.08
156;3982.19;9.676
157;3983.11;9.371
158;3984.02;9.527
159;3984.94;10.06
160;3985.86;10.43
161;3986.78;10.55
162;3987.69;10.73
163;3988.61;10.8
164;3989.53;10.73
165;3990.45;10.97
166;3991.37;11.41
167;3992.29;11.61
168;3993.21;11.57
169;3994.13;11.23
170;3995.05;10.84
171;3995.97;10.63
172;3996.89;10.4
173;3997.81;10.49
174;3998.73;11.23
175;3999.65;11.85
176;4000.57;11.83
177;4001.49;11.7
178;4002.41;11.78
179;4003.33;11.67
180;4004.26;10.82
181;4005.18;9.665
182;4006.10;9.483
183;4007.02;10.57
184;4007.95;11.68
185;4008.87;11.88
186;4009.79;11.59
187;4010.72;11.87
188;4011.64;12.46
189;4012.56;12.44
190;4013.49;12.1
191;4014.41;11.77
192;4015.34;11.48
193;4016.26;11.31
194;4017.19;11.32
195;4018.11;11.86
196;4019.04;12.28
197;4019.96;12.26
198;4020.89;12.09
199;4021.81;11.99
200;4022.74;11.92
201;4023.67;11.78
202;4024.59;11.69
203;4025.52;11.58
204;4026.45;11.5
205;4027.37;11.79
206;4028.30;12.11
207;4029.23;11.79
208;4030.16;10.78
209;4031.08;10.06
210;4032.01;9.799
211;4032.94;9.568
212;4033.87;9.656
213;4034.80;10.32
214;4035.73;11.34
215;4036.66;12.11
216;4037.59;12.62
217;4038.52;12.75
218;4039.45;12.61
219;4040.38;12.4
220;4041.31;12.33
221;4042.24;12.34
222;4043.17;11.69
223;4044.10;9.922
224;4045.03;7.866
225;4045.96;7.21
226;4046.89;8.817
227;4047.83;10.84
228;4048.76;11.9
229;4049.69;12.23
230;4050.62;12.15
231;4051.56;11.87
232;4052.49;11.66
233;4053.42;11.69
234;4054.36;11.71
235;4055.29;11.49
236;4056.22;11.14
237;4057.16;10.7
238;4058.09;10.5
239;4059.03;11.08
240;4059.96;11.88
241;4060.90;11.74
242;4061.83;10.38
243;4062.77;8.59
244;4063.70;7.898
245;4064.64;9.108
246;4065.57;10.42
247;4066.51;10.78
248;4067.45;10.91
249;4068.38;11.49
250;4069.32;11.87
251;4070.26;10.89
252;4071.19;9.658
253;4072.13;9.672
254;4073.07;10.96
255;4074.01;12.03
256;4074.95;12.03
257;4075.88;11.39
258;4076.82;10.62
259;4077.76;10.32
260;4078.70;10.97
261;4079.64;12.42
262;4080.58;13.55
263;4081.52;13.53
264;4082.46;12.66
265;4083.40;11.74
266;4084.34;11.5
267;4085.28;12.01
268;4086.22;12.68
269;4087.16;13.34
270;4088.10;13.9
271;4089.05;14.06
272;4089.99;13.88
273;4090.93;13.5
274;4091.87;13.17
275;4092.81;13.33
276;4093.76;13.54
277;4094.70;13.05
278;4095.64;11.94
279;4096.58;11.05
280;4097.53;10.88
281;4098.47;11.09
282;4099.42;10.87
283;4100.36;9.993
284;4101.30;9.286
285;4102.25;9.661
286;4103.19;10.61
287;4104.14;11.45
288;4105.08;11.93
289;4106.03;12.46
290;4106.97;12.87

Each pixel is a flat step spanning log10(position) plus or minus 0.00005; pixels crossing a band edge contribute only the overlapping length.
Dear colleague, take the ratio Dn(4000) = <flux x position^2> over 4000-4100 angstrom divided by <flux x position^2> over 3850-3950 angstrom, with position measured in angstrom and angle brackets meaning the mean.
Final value 1.96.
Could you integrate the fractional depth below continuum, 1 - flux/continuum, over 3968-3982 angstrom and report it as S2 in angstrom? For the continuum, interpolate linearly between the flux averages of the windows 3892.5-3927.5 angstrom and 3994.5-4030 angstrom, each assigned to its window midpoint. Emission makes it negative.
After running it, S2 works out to 4.9 angstrom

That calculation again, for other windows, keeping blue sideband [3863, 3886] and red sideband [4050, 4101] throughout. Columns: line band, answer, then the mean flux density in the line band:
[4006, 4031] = -3.5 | 11.7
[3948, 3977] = 9.8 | 5.9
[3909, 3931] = 3.3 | 6.73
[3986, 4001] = -2.1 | 11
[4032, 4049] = -0.2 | 10.9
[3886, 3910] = 0.4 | 7.31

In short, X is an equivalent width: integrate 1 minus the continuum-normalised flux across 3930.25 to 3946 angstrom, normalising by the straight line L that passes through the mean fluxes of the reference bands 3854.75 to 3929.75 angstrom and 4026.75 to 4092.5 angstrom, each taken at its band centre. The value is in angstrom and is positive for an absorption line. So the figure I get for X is 8.95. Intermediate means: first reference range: 6.84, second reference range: 11.4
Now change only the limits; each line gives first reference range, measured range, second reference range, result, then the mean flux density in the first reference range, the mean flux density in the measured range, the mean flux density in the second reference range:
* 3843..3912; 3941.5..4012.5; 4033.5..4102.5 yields 8.4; 7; 8.29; 11.4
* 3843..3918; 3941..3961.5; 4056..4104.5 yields 4.4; 7.14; 6.81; 11.5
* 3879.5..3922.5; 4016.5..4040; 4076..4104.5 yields -2.3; 7.4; 11.5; 12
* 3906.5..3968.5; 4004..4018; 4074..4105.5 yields -4.1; 5.85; 11.4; 12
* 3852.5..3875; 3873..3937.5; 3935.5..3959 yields -1.0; 6.47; 6.42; 6.14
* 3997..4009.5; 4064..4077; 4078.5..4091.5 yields 1.8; 11.1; 10.8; 12.9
